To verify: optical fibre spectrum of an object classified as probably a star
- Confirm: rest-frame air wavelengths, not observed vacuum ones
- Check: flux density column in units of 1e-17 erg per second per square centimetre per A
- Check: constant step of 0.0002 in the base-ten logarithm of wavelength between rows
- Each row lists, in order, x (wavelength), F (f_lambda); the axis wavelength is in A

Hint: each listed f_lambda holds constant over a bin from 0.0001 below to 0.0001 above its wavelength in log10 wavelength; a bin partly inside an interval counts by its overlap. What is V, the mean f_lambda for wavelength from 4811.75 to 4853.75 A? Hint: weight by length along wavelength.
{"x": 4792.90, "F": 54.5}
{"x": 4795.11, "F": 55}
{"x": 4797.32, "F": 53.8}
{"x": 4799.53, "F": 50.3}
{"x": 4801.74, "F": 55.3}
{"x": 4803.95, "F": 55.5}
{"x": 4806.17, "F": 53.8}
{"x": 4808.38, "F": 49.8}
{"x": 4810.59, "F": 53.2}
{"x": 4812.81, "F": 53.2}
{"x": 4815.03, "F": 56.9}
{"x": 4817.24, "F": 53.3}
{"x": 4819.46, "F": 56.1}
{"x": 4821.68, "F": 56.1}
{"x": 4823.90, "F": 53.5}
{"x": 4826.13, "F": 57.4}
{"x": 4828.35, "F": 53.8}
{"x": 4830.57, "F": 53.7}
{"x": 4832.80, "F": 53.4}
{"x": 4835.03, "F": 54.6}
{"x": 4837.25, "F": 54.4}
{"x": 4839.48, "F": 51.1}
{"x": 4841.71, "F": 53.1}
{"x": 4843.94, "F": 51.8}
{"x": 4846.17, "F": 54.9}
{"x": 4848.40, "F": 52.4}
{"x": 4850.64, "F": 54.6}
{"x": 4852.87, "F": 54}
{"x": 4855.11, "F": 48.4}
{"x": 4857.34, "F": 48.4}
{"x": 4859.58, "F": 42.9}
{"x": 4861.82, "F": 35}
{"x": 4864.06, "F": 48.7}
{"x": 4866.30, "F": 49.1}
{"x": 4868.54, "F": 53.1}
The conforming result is 54.1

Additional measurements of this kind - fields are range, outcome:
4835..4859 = 52.2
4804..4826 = 54.2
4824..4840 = 54.1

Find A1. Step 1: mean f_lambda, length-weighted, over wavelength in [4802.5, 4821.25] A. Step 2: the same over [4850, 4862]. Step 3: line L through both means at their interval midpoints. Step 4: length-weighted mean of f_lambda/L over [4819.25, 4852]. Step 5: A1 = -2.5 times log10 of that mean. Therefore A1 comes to -0.07 mag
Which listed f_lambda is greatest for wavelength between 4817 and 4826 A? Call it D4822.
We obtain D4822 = 56.1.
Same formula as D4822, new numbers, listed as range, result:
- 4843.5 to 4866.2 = 54.9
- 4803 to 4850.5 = 57.4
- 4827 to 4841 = 54.6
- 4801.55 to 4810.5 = 55.5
